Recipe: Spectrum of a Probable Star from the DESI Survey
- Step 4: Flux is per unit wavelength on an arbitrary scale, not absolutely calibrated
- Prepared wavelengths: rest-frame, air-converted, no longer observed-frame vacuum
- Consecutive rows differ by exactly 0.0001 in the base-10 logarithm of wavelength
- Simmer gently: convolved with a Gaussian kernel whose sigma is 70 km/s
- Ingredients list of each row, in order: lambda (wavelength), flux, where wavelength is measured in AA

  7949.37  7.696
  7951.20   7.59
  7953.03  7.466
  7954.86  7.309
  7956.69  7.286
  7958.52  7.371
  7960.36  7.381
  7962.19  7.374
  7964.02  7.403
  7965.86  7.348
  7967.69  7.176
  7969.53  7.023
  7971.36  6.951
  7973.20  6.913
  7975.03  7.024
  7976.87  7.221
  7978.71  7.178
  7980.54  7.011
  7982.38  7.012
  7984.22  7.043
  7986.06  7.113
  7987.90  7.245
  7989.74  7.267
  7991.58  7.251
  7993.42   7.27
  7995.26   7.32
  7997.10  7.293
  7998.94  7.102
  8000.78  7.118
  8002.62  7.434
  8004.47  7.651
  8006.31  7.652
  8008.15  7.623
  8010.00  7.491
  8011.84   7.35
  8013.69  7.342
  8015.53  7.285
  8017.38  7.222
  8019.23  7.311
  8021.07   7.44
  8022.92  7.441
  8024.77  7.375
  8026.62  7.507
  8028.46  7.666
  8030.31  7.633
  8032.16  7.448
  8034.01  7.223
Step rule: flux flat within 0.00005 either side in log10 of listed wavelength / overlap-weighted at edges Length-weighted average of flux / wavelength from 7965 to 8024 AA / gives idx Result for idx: 7.25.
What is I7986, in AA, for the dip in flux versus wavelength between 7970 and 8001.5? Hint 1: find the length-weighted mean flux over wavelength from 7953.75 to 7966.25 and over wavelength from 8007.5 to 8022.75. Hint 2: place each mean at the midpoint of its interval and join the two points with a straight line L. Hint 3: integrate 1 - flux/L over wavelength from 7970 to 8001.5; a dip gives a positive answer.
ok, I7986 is 1.0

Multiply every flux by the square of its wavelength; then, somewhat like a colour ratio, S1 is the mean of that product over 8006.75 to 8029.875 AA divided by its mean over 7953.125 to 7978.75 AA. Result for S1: 1.04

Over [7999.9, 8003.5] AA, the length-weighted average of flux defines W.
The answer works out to 7.28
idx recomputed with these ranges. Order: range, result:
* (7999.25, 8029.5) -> 7.43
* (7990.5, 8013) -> 7.38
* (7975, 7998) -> 7.18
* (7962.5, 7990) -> 7.13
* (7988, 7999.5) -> 7.26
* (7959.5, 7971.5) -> 7.26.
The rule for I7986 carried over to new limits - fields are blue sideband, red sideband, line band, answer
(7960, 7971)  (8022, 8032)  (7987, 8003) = 0.3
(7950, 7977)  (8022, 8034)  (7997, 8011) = 0.0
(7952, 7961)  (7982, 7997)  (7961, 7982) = 0.4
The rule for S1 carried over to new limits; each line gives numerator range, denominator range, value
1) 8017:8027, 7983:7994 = 1.04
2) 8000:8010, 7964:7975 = 1.06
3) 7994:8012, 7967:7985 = 1.06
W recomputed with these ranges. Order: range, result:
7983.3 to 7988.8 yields 7.13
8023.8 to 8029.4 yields 7.52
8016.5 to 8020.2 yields 7.28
